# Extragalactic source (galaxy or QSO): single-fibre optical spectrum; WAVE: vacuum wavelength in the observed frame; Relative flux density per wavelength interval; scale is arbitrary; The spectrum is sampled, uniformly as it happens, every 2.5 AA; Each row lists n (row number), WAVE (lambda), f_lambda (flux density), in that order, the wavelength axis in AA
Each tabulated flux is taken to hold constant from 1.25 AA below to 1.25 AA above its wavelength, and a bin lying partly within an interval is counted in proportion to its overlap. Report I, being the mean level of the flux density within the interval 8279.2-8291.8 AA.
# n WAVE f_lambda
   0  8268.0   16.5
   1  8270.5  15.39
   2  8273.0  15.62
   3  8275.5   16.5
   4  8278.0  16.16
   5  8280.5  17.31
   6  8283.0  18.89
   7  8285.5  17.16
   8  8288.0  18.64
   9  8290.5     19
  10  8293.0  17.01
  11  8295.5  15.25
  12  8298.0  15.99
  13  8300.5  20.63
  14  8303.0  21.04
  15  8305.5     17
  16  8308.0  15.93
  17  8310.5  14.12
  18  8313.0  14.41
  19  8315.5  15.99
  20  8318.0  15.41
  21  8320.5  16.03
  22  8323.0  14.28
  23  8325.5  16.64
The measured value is 18.2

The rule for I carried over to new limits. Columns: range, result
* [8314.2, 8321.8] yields 15.8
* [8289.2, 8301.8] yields 17.6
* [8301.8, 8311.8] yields 17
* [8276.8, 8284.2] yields 17.5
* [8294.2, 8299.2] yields 15.6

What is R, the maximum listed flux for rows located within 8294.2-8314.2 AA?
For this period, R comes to 21.04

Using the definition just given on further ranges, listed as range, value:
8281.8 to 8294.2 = 19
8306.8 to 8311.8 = 15.93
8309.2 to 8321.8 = 16.03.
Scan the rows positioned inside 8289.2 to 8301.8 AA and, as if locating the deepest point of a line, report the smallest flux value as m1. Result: 15.25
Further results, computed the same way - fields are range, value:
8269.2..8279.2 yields 15.39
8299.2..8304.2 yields 20.63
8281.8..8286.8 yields 17.16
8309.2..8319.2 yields 14.12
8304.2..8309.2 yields 15.93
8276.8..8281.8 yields 16.16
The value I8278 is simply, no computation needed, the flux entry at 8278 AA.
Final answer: 16.16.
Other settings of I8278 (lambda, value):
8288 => 18.64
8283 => 18.89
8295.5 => 15.25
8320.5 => 16.03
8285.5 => 17.16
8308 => 15.93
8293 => 17.01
